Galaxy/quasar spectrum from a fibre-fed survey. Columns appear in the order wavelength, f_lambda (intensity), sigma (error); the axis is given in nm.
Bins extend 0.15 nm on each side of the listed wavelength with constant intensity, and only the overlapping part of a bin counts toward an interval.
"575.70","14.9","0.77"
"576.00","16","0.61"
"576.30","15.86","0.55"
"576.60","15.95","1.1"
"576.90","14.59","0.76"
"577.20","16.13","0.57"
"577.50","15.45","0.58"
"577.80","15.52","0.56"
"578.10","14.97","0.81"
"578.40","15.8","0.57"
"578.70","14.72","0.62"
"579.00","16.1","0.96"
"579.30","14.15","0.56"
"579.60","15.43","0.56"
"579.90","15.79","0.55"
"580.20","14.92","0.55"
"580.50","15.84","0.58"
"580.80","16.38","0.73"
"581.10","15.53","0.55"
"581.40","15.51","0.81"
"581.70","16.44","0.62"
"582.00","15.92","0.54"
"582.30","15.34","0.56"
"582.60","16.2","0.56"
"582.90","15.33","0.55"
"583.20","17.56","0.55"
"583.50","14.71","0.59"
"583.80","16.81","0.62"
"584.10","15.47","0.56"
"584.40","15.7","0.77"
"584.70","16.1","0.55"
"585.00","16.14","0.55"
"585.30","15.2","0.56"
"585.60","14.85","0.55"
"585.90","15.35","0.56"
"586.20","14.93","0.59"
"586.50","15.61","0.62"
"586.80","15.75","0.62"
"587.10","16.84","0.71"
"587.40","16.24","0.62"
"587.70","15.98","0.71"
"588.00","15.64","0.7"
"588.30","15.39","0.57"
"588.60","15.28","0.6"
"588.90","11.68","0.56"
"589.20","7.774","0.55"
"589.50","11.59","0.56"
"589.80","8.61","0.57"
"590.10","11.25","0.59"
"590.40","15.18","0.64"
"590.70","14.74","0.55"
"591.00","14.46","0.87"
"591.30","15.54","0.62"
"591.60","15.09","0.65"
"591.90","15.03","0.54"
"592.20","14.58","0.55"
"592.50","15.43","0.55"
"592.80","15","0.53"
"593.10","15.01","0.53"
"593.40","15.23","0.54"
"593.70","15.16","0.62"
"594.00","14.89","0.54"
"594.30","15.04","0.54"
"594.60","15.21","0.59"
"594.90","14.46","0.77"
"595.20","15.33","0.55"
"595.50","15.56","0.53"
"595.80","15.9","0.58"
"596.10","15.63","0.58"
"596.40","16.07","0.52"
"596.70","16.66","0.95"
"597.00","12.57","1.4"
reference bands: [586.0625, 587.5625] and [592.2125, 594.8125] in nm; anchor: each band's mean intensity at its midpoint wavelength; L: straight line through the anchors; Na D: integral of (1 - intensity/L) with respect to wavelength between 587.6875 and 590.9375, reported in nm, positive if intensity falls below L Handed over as 0.555 nm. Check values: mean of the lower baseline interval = 15.9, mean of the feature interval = 12.9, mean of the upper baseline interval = 15.1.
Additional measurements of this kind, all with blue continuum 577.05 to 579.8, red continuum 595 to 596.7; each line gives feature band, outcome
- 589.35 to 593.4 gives 0.43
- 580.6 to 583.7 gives -0.09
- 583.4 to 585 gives -0.03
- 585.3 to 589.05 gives 0.06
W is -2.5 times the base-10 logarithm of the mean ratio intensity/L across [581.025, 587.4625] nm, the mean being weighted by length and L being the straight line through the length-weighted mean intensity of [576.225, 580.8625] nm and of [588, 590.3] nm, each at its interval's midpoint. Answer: -0.17 mag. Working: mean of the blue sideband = 15.5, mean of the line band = 15.8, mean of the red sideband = 12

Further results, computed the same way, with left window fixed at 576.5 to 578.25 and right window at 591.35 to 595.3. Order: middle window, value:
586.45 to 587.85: -0.064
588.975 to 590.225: 0.462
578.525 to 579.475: 0.026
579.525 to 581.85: -0.028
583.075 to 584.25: -0.058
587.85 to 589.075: 0.059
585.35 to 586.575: 0.004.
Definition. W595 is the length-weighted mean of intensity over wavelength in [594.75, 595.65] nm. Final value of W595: 15.1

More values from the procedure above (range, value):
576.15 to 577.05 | 15.5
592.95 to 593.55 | 15.1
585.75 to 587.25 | 15.7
